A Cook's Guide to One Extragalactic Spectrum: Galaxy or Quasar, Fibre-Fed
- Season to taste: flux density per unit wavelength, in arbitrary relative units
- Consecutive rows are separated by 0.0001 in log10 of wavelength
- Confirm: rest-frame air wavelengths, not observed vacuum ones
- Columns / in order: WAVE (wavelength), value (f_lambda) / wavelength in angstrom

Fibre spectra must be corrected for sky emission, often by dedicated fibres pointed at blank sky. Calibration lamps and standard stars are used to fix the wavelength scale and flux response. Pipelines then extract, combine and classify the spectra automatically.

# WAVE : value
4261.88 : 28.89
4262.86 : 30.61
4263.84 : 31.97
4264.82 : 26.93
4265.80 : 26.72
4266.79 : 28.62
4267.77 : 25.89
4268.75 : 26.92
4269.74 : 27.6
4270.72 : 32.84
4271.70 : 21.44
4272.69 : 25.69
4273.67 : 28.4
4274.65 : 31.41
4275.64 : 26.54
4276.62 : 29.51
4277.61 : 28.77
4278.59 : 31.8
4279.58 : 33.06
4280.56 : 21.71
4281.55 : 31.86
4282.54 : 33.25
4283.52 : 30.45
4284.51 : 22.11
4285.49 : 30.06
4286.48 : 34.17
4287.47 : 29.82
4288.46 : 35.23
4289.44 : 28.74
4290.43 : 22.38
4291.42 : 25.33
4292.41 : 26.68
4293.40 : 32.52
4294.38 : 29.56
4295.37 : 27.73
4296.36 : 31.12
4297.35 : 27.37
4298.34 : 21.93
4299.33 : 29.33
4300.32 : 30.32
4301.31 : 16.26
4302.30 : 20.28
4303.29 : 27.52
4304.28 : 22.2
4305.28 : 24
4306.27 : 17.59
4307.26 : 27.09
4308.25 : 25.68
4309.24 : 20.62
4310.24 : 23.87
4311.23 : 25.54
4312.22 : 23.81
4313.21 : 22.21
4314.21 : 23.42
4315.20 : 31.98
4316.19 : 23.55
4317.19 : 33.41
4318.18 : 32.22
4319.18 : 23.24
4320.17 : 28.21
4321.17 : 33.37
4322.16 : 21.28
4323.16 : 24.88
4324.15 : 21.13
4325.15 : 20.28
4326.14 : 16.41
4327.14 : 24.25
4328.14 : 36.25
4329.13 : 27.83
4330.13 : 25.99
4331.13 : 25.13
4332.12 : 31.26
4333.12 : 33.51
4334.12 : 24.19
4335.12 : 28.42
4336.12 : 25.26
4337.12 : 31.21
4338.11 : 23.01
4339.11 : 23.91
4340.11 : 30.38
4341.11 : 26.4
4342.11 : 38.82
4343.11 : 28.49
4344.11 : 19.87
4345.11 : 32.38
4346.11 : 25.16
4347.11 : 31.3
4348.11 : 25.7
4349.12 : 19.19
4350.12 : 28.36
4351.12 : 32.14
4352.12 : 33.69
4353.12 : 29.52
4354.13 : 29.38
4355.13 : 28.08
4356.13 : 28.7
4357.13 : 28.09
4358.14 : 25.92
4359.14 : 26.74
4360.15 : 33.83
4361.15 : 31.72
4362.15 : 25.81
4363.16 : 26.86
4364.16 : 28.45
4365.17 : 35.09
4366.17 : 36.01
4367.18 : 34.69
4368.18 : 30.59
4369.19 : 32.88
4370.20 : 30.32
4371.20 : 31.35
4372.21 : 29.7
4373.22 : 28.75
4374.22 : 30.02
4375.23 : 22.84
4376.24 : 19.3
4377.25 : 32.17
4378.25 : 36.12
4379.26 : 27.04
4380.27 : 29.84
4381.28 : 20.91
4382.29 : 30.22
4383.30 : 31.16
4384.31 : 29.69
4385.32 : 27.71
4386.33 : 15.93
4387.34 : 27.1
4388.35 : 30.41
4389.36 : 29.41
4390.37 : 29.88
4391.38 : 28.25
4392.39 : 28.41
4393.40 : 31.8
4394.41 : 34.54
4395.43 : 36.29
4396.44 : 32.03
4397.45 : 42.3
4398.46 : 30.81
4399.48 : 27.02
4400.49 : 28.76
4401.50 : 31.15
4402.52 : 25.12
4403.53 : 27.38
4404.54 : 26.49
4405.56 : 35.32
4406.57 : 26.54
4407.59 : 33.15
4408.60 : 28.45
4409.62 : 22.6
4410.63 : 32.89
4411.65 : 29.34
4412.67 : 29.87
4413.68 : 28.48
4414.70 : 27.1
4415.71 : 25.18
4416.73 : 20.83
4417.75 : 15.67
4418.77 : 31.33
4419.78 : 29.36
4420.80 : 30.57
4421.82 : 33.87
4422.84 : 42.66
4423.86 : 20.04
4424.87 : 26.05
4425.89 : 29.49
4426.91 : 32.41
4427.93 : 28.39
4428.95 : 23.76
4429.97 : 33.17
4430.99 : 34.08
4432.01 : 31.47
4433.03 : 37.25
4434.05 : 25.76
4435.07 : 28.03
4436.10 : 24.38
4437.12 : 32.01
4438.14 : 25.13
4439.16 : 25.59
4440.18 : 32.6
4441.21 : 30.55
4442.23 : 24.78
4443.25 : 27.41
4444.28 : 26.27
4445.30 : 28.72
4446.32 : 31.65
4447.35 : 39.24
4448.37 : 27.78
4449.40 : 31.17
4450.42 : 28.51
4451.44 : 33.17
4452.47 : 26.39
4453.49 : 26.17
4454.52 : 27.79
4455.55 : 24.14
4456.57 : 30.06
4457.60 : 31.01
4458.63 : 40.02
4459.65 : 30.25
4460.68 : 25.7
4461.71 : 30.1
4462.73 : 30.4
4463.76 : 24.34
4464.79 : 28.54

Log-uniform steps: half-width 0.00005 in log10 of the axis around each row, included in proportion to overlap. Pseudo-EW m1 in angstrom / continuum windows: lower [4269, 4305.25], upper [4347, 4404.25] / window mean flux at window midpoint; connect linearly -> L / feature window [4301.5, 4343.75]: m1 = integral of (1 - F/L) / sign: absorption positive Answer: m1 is 3.6 angstrom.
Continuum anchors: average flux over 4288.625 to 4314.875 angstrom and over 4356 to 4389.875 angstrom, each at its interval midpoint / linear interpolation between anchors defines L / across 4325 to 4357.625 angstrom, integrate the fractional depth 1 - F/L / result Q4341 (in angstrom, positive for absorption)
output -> -0.5 angstrom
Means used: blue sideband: 25.3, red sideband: 29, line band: 27.7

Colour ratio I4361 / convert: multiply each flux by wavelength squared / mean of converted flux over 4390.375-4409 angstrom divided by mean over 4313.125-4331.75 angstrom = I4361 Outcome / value 1.2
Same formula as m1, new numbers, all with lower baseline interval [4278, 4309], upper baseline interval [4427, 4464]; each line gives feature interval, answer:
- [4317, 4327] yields 0.91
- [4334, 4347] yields 0.11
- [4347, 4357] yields -0.13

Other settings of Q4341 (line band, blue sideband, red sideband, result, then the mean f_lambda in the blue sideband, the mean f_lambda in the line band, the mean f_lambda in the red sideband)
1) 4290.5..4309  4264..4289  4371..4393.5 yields 2.0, 28.9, 25.5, 28.1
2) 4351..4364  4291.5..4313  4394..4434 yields -0.8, 25.2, 29.2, 29.7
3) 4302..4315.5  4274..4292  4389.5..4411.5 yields 2.5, 29.2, 23.9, 30.4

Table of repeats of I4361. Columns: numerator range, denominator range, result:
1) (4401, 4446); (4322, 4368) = 1.06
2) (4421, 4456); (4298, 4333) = 1.23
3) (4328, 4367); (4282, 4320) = 1.10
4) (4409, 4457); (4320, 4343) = 1.12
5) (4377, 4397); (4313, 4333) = 1.14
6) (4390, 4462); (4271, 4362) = 1.14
